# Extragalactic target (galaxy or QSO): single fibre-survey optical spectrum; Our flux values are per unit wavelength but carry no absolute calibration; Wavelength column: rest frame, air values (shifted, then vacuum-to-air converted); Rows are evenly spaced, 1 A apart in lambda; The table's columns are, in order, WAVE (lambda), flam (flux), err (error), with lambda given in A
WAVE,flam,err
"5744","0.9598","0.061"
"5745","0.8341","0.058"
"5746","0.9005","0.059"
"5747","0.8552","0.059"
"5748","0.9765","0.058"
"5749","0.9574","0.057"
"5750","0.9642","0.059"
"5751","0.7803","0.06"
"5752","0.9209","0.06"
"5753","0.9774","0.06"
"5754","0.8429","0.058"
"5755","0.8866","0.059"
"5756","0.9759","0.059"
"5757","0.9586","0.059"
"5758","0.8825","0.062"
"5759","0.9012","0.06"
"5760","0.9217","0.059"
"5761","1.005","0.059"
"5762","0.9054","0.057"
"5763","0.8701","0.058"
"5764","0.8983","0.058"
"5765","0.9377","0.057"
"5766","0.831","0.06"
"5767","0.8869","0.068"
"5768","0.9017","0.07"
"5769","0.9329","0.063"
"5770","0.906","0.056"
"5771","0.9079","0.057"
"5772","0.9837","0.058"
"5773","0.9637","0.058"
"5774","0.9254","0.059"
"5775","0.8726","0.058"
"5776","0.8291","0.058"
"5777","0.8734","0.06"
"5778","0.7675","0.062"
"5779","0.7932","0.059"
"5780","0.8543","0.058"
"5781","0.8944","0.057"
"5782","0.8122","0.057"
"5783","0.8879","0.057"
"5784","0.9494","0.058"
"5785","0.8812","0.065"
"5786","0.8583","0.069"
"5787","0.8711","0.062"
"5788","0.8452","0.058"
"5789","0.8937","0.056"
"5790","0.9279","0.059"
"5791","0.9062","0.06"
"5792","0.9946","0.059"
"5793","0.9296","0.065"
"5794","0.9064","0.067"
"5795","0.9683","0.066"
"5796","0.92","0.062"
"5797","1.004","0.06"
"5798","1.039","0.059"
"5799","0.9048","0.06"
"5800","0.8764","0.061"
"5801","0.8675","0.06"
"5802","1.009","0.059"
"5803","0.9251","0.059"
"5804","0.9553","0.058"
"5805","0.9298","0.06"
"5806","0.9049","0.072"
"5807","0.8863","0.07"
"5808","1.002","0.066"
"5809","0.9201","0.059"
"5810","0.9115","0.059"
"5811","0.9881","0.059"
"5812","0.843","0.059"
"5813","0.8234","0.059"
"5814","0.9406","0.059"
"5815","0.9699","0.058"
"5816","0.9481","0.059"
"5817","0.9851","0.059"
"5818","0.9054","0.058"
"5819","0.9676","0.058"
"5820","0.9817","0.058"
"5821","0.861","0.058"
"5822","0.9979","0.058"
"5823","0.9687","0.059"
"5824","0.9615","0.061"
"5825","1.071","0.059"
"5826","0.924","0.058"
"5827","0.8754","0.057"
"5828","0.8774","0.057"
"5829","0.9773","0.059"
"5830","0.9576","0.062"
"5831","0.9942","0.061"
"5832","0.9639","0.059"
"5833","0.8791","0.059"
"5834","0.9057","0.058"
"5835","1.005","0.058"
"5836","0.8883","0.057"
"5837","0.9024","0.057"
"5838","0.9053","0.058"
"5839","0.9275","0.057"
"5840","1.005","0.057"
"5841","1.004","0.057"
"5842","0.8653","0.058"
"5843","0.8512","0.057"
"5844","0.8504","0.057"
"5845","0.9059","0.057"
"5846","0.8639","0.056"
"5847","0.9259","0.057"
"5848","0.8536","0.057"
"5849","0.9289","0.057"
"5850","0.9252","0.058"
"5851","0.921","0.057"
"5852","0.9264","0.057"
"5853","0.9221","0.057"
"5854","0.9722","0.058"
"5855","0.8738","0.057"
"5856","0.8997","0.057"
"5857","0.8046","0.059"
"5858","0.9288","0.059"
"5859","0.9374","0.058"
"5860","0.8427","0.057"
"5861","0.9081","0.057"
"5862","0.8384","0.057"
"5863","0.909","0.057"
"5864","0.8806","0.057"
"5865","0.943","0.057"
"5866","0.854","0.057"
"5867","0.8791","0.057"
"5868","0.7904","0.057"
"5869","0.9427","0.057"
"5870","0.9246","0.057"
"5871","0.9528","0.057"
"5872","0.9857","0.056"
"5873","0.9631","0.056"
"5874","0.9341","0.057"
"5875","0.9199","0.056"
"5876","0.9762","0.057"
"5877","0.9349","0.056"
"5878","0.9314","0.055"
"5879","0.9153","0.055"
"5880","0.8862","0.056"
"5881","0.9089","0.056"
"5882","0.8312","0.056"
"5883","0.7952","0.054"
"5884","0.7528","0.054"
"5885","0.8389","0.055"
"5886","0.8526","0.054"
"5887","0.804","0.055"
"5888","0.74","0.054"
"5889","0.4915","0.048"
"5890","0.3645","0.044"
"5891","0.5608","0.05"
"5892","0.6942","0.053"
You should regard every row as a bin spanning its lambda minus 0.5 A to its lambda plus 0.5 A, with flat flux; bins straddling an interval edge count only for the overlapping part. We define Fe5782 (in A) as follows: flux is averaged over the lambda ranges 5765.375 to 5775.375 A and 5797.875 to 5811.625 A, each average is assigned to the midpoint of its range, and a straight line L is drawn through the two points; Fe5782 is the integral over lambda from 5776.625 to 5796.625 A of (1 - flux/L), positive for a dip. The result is 0.8 A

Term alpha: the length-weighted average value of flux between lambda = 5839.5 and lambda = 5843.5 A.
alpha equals 0.931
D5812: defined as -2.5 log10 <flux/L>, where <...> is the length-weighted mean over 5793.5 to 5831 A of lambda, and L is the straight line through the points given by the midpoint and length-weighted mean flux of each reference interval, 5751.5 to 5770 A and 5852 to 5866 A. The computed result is -0.04 mag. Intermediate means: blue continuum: 0.913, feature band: 0.94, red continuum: 0.896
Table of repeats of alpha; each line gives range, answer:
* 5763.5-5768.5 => 0.891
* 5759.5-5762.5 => 0.944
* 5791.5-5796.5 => 0.944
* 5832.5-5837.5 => 0.916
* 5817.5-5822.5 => 0.943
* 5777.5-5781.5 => 0.827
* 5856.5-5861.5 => 0.884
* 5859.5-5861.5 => 0.875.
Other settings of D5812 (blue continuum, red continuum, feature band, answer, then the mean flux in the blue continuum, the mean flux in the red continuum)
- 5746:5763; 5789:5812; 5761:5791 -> 0.047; 0.917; 0.937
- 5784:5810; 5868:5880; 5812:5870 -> 0.016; 0.925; 0.935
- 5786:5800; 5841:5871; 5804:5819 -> -0.012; 0.927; 0.895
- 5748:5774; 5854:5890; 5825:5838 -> -0.057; 0.917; 0.868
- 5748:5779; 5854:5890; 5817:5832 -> -0.082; 0.905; 0.868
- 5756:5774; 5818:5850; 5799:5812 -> -0.002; 0.919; 0.93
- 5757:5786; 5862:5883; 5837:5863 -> 0.002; 0.893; 0.909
